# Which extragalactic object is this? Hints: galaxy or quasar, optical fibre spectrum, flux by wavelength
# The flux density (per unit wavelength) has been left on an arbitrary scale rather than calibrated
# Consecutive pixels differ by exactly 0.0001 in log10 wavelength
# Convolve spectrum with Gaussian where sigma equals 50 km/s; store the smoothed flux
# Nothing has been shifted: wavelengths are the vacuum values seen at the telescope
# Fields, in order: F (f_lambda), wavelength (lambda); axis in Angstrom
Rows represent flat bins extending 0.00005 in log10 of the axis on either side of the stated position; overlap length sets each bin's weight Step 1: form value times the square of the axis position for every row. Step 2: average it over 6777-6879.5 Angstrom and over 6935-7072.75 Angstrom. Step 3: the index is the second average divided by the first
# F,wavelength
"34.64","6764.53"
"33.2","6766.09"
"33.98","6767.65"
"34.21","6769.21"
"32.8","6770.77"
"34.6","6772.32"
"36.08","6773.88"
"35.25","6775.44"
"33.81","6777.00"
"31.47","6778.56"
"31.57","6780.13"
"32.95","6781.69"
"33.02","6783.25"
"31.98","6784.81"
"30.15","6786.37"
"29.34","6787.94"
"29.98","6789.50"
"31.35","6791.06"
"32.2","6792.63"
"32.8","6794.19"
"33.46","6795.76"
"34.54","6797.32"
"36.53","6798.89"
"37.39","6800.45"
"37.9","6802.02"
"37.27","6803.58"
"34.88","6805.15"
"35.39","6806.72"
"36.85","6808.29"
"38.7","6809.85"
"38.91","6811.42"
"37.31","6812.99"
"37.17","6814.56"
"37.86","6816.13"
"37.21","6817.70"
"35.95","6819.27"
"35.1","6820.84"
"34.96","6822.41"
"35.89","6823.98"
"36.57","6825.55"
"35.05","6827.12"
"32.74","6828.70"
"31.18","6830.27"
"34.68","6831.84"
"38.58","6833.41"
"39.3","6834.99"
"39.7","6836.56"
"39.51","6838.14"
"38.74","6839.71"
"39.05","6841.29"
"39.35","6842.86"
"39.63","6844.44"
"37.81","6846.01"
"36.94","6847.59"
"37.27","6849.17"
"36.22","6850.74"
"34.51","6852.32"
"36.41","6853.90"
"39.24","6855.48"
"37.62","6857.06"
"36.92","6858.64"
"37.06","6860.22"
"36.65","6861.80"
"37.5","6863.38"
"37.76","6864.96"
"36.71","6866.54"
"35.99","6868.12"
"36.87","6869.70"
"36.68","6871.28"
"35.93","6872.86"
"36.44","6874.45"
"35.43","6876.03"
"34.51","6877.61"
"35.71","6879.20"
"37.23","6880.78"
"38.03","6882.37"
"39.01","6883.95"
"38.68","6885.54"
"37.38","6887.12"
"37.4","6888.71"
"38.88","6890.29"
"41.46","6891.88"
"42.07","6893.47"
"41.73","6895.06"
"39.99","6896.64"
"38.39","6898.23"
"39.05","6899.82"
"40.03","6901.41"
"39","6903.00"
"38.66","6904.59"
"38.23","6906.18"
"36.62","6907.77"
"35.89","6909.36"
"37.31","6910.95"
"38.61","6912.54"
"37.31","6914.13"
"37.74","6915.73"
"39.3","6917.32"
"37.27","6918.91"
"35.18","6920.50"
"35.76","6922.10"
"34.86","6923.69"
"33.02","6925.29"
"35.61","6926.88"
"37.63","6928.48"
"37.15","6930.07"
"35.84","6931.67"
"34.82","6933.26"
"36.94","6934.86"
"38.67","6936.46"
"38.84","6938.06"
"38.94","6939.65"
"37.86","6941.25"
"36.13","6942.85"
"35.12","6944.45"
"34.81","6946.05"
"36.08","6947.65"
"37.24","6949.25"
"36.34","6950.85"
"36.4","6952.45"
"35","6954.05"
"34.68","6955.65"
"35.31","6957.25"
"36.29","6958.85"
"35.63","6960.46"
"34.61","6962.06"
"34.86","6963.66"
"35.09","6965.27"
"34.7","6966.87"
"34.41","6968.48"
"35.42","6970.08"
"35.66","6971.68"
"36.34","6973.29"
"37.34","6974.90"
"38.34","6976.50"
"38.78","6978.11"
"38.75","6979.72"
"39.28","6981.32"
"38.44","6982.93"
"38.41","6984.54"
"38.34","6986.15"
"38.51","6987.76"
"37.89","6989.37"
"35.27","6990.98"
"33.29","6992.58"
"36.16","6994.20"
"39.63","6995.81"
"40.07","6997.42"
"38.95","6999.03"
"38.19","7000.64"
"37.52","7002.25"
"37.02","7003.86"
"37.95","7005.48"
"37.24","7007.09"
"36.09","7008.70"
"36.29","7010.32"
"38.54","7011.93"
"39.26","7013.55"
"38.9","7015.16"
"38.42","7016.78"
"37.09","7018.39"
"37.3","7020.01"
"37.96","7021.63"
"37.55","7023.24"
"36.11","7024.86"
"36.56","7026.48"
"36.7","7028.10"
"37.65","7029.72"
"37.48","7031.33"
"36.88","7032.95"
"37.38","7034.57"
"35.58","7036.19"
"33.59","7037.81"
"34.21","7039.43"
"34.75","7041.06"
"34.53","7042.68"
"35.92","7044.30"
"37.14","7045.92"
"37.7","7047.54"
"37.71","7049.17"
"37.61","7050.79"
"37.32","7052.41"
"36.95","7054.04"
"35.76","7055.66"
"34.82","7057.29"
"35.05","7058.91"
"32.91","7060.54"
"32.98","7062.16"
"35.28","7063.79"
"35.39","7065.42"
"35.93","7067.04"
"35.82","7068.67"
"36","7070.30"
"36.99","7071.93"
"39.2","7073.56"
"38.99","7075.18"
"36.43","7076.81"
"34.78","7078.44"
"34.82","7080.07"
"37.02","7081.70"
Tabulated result 1.08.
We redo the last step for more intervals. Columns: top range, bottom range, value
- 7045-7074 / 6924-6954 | 1.02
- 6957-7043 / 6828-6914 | 1.02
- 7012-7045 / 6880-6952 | 1.01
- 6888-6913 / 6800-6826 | 1.09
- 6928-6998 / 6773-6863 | 1.07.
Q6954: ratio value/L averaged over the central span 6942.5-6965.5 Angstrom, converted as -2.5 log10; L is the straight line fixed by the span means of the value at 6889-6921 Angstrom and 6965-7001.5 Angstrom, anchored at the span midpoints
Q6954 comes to 0.07 mag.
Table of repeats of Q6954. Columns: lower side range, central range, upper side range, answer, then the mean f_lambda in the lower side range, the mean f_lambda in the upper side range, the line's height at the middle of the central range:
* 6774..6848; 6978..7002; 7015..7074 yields -0.05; 35.5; 36.3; 36.1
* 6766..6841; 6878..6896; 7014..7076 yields -0.10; 35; 36.4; 35.5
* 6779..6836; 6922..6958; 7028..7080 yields -0.02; 34.9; 36.1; 35.5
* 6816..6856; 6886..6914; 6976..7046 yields -0.05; 36.9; 37.3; 37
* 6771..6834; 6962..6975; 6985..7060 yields 0.03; 34.7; 37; 36.4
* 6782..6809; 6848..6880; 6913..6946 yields -0.04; 33.8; 36.7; 35.3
